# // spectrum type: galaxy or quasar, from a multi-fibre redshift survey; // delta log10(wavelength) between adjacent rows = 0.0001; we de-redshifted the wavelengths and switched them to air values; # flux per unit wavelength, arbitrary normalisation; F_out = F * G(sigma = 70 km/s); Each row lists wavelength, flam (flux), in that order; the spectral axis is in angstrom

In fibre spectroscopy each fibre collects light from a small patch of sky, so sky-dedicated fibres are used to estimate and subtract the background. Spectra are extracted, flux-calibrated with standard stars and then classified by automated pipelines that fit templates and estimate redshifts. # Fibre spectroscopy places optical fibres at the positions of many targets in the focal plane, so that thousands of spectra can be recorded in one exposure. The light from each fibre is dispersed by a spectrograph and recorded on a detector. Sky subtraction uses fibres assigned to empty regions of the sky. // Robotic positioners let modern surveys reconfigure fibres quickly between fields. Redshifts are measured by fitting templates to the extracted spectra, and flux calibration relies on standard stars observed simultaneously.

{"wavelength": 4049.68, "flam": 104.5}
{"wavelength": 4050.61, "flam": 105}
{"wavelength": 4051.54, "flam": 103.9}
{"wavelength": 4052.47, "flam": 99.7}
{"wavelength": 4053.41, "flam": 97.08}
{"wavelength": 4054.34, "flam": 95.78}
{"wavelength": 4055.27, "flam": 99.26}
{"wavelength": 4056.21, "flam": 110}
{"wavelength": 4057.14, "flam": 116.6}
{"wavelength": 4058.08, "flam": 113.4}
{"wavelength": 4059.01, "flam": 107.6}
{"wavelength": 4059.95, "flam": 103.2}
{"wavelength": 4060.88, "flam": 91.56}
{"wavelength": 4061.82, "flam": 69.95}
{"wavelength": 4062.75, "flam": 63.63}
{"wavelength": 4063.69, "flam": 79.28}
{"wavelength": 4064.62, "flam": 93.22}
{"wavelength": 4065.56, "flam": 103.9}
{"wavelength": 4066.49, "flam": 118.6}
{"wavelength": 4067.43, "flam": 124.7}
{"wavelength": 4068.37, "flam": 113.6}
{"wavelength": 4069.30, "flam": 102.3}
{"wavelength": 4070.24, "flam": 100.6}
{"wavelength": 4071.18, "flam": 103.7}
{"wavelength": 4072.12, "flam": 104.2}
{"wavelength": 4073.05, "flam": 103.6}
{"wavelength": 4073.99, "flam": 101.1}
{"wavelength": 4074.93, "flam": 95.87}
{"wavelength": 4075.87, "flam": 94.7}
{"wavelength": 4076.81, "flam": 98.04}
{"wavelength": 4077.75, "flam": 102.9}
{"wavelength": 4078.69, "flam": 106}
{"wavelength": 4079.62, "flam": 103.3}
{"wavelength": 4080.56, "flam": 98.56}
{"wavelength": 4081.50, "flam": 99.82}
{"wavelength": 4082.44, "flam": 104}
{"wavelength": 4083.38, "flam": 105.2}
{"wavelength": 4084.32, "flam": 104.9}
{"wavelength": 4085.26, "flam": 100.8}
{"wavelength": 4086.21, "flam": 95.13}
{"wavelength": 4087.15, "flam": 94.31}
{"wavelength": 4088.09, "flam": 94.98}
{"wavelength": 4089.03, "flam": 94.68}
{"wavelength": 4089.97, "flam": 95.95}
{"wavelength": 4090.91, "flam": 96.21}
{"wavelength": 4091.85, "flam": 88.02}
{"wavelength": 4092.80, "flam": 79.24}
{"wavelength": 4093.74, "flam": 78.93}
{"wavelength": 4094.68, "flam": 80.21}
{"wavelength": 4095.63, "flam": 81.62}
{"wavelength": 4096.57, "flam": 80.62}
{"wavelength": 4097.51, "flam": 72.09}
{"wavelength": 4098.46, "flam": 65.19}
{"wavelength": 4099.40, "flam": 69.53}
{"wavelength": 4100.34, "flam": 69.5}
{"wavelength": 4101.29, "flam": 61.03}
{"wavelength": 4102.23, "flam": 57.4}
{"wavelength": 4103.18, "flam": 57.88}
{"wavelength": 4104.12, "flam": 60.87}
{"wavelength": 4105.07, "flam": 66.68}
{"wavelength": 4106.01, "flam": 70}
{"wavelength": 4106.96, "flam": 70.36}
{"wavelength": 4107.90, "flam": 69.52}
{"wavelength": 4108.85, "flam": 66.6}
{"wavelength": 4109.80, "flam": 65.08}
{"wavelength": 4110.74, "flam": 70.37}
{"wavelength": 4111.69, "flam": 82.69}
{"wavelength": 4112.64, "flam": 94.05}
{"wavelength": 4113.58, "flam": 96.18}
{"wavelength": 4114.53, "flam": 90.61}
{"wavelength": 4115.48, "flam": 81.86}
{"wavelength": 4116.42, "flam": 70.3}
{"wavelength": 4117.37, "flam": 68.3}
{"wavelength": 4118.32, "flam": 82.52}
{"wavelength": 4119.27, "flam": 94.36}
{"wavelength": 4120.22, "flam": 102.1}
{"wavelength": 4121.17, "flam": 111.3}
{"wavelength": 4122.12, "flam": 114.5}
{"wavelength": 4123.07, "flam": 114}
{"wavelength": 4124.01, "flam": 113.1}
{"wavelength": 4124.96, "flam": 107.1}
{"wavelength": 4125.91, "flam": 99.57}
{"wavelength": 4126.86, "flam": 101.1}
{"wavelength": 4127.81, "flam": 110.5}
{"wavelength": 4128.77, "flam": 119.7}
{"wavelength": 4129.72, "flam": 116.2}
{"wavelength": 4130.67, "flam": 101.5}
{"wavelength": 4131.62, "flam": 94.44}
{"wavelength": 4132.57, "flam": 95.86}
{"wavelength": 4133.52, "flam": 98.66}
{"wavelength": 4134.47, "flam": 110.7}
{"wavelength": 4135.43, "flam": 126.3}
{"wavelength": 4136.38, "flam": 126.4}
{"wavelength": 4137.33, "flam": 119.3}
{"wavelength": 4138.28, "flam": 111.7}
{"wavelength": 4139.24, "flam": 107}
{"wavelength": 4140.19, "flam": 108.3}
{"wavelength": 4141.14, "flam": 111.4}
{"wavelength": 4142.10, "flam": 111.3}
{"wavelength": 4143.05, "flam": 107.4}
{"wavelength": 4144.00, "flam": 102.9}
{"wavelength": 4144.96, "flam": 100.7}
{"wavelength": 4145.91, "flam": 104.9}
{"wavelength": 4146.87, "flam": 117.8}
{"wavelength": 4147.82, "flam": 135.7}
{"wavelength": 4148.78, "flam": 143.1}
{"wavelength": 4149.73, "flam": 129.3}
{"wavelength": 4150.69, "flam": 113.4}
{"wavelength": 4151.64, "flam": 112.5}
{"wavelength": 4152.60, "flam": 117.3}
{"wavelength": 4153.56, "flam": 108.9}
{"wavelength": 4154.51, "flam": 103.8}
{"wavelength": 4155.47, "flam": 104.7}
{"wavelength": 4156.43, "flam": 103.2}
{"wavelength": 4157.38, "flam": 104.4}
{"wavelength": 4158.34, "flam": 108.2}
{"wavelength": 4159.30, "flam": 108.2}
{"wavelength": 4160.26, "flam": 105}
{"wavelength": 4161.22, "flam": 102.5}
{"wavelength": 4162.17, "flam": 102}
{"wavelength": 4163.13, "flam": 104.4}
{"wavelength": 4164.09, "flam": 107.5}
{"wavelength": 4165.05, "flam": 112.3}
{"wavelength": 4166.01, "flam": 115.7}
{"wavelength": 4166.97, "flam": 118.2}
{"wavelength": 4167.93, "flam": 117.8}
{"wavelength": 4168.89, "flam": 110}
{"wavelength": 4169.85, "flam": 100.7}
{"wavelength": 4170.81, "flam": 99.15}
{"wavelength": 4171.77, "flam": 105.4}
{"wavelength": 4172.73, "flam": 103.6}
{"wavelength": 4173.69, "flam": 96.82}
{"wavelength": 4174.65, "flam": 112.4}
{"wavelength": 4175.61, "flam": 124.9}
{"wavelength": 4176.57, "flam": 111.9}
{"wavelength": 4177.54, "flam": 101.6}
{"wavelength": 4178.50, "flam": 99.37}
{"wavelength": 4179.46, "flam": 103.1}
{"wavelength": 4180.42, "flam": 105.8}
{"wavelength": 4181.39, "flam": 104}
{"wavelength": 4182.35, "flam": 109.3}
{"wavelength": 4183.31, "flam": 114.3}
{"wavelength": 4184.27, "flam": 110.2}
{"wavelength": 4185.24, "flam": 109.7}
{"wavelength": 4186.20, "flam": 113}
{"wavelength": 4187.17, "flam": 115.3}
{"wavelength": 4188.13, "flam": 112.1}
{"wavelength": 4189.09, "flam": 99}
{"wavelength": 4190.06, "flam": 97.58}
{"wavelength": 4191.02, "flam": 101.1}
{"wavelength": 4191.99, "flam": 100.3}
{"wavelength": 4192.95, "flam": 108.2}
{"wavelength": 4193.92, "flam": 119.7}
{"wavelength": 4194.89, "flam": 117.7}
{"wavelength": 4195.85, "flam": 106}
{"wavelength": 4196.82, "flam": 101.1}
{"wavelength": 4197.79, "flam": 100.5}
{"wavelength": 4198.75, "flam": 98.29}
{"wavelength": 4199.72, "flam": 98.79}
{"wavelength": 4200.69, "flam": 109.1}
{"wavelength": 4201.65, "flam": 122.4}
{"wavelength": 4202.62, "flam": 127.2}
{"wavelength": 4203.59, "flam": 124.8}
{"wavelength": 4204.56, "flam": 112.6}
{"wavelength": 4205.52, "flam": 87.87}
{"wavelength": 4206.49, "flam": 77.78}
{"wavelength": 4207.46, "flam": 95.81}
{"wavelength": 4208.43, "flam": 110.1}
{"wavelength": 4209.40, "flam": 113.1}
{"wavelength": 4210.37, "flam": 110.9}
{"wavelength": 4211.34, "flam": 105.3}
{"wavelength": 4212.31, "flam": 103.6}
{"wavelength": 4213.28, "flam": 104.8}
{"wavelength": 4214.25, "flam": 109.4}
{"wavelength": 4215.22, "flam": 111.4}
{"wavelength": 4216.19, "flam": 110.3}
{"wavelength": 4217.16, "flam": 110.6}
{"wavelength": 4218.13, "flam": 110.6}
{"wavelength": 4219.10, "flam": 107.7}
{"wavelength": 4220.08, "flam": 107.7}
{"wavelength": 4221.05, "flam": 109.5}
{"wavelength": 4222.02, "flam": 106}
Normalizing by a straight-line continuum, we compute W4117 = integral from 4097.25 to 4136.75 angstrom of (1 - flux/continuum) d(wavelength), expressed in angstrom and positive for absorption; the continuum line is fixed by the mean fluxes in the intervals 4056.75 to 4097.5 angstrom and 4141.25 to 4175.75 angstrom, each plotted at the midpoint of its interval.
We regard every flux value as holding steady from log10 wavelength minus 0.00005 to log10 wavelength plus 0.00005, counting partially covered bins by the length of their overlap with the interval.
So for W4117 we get 5.9 angstrom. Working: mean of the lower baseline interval 97.1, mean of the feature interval 88.5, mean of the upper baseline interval 110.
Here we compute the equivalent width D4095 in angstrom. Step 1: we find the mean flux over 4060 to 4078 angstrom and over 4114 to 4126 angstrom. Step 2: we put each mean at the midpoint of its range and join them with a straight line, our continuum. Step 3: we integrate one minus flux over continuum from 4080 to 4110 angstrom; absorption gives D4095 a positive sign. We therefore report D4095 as 4.91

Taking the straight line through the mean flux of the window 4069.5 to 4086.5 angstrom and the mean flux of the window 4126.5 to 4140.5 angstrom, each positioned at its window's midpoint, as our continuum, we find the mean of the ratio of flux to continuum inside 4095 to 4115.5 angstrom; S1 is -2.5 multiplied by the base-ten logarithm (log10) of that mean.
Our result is 0.407 mag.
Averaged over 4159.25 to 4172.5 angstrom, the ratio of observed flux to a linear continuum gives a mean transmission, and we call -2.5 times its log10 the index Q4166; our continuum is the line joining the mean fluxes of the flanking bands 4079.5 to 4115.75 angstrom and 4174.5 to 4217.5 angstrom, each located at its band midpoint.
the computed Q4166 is -0.08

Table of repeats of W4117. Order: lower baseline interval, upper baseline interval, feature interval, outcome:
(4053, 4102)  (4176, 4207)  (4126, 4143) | -1.5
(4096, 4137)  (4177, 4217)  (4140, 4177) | -4.7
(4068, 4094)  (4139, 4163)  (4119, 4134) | 0.1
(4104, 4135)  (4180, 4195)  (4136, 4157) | -3.3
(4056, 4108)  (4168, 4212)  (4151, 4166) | -0.7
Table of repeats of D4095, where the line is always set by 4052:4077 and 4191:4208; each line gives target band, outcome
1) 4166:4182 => -0.4 angstrom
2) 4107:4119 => 2.8 angstrom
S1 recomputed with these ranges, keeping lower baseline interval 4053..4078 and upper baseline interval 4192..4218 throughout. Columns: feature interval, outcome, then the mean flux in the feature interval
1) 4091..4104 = 0.37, 72.8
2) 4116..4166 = -0.04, 108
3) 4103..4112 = 0.44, 68.1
